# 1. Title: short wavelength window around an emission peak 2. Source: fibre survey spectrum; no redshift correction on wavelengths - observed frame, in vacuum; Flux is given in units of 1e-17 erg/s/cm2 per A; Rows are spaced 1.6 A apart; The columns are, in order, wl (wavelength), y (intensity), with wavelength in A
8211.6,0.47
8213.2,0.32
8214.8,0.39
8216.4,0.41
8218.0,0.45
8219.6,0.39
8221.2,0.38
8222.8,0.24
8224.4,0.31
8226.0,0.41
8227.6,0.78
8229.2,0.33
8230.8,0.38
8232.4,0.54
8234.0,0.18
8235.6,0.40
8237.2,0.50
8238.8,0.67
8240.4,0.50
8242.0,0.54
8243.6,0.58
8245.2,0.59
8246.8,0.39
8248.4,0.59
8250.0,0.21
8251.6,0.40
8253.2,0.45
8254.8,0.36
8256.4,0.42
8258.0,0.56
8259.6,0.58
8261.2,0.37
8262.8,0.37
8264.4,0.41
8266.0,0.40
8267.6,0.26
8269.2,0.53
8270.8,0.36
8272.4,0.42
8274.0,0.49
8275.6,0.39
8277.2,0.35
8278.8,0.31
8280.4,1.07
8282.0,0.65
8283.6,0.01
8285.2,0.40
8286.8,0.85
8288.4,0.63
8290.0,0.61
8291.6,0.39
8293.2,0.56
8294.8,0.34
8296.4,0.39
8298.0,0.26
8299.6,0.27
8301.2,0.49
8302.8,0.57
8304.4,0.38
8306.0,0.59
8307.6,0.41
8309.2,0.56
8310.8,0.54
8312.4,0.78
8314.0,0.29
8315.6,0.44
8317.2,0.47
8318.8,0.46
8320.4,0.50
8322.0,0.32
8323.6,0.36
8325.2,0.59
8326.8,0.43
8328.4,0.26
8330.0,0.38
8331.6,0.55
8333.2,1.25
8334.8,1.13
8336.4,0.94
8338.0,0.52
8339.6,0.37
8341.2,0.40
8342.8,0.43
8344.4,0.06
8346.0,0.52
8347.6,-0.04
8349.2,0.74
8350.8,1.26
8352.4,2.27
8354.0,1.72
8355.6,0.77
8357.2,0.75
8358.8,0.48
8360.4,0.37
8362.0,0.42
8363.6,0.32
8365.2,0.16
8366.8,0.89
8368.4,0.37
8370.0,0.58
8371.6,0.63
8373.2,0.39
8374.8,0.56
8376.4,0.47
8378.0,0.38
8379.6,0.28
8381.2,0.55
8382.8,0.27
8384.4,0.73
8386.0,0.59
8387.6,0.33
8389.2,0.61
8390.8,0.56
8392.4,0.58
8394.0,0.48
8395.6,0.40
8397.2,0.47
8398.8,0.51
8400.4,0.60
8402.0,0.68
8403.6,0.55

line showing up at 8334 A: [S II] 6716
